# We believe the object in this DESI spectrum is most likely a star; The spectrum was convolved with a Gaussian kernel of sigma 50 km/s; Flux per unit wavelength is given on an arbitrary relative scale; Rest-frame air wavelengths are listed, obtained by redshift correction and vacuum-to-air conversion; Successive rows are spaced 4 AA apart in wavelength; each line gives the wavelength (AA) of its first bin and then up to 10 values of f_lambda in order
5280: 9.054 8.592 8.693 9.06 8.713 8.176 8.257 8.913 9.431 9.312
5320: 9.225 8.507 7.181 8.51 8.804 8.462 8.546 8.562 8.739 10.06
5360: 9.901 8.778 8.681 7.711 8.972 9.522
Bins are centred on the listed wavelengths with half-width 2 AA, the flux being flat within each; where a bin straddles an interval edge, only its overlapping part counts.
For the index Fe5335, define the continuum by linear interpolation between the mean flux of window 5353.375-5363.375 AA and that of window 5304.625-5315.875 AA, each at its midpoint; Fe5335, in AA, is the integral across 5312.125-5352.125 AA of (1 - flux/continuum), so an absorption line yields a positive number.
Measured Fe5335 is 3.2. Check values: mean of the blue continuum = 9.08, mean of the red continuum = 9.74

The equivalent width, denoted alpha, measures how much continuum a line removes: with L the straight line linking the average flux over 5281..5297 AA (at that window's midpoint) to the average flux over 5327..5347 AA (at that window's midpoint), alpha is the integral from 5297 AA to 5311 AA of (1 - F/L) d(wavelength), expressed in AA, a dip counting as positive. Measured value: 0.2 AA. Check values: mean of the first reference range 8.79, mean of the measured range 8.54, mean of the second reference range 8.37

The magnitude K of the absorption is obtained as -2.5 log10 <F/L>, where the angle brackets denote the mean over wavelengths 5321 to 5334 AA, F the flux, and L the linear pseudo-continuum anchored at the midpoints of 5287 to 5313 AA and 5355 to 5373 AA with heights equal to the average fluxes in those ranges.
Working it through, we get 0.090 mag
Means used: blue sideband 8.72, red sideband 9.04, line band 8.16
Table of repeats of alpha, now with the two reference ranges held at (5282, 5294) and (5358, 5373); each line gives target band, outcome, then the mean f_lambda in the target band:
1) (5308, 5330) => 0.1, 8.75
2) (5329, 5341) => 0.5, 8.49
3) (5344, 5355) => 0.1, 8.76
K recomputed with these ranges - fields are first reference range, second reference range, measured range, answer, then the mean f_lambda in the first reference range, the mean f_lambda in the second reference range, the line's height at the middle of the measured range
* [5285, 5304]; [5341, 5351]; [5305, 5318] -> -0.07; 8.61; 8.56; 8.6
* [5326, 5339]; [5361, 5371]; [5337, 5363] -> -0.07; 8.19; 8.74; 8.48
